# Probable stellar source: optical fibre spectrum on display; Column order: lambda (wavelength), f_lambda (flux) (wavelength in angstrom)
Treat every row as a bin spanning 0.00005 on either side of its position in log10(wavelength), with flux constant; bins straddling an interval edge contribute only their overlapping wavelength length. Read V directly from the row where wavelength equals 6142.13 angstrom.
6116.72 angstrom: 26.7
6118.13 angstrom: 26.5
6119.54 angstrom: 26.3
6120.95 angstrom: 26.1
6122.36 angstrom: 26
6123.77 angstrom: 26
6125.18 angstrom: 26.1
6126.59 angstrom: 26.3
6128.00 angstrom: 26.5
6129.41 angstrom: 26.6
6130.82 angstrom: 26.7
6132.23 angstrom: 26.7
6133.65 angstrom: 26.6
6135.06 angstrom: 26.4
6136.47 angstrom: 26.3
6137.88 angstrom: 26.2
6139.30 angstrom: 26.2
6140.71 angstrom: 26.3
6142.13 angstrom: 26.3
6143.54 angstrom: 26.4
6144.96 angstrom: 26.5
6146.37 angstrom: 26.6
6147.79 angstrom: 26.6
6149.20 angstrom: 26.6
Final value 26.3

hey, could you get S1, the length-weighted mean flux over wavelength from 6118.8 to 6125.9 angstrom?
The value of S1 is 26.1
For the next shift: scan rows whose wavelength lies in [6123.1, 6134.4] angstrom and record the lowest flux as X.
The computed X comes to 26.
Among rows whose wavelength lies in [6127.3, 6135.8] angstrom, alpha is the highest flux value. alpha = 26.7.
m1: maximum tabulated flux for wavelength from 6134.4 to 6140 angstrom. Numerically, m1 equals 26.4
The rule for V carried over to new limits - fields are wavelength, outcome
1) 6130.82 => 26.7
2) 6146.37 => 26.6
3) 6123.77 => 26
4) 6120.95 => 26.1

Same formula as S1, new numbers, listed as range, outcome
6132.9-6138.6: 26.3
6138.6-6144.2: 26.3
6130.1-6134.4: 26.7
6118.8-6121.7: 26.2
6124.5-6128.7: 26.3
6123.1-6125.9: 26.1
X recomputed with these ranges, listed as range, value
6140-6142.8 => 26.3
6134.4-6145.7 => 26.2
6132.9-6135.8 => 26.4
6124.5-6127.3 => 26.1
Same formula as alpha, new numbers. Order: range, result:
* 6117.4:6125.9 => 26.5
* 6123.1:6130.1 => 26.6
